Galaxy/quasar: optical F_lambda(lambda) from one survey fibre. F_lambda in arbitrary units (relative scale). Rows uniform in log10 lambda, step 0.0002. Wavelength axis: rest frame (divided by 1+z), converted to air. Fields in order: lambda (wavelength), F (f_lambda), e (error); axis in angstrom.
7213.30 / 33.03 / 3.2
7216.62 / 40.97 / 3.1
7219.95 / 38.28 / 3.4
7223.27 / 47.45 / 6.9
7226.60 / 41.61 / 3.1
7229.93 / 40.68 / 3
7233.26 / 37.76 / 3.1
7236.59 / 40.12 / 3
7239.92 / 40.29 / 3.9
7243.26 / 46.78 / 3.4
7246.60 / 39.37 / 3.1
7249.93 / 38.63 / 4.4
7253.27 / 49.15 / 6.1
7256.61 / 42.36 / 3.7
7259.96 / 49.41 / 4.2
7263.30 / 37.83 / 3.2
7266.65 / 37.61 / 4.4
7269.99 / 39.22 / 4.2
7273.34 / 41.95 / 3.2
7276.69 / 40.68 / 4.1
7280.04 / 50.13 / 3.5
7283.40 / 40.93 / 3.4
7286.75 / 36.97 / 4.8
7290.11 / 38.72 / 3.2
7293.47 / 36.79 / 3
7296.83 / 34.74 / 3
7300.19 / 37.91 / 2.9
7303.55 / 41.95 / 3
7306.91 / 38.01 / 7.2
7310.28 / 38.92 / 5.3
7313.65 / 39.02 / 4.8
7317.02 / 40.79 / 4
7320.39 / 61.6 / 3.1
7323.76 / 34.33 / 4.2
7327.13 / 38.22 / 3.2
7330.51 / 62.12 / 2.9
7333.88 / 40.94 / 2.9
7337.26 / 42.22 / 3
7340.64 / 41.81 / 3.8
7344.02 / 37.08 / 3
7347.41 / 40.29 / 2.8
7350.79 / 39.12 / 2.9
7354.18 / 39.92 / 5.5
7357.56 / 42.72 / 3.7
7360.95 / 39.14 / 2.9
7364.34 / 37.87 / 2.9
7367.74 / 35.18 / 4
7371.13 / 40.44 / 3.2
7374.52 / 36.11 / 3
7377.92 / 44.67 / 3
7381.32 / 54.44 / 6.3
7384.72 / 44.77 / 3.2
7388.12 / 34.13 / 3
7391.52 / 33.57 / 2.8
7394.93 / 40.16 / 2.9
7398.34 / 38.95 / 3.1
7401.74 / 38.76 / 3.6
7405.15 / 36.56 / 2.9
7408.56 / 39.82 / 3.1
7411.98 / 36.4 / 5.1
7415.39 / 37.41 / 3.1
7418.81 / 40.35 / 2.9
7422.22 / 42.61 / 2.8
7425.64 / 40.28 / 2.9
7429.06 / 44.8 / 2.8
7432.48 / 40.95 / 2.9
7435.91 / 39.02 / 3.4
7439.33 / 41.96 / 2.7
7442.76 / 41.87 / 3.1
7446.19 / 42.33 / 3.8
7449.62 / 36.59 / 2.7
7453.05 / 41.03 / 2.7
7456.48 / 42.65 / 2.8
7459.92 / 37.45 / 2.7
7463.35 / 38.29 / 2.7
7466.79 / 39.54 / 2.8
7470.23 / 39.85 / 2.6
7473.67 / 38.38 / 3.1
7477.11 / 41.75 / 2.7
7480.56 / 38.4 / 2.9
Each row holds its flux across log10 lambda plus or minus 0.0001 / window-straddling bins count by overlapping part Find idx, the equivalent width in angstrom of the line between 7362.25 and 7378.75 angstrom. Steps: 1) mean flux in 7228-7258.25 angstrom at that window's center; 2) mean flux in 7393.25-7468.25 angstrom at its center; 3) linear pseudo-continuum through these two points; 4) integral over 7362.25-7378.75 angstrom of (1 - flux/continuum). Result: 0.8 angstrom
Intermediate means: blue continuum 41.7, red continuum 39.9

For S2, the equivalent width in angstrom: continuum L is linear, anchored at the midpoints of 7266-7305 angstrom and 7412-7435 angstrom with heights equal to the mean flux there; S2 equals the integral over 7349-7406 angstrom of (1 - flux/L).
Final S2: 0.77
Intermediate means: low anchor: 39.8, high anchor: 40.7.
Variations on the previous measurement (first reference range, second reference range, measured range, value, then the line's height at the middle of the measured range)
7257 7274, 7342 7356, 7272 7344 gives -2.79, 40.2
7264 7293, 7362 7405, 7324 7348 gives -1.63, 40.1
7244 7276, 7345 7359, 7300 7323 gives -0.90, 41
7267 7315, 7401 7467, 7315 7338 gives -3.51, 39.7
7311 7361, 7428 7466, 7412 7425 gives 0.45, 41.1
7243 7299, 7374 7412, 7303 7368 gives -1.79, 40.6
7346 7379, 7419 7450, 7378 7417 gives 0.56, 40.4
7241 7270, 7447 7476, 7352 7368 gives 0.61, 40.9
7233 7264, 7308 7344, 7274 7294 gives 0.93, 43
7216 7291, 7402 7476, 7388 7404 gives 1.16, 40.3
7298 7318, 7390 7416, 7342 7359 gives -0.55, 38.6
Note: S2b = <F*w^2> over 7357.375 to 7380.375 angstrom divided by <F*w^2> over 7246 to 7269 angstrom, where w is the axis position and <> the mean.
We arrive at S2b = 0.97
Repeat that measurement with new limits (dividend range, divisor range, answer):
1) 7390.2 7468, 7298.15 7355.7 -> 0.97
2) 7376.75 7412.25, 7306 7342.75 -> 0.94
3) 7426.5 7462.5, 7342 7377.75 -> 1.07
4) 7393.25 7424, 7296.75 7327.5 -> 0.98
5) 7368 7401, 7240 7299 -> 1.01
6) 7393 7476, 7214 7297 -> 1.02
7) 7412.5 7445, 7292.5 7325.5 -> 1.04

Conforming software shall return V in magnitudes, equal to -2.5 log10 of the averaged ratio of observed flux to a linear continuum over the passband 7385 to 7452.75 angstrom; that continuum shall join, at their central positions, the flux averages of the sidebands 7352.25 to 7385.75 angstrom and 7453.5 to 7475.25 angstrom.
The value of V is 0.03 mag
